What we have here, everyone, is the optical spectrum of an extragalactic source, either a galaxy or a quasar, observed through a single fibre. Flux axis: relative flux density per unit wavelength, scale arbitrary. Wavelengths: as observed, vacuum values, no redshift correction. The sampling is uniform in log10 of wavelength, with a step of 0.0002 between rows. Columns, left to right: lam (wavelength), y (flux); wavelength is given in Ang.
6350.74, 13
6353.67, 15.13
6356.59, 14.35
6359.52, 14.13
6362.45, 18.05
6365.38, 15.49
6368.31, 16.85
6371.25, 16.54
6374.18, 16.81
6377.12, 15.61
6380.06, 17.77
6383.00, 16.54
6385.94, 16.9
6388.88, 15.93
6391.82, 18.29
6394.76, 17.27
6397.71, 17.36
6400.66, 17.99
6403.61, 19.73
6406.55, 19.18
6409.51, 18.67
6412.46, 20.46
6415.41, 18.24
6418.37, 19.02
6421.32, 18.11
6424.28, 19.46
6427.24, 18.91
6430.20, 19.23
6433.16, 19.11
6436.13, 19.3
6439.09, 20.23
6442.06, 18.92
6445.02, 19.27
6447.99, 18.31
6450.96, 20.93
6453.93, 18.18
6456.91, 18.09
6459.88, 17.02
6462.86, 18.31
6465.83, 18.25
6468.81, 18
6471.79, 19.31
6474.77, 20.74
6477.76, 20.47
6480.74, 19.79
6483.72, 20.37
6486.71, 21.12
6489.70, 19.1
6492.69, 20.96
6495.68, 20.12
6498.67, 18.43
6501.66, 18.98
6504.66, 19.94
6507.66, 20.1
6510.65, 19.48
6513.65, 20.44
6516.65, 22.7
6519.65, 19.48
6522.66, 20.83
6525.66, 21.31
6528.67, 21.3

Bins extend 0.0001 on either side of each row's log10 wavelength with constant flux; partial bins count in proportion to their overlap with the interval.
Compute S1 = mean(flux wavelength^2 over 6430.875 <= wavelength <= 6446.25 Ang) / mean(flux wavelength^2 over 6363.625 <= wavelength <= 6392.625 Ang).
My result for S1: 1.2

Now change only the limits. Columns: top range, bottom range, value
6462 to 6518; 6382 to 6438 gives 1.10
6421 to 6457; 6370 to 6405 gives 1.13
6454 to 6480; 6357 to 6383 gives 1.18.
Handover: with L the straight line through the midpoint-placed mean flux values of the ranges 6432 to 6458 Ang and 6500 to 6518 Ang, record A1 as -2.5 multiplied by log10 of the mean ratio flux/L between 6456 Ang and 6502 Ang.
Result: 0.022 mag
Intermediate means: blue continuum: 19.2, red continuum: 20.2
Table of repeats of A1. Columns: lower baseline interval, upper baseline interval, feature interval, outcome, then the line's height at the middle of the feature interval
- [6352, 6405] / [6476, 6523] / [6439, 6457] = -0.03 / 18.7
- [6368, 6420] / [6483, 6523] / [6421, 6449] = -0.03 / 18.6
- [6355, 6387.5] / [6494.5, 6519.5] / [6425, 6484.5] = -0.03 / 18.6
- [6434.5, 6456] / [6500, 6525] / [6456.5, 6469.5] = 0.09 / 19.5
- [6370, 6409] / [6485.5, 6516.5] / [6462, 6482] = 0.00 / 19.3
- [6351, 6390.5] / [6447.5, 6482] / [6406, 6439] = -0.09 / 17.7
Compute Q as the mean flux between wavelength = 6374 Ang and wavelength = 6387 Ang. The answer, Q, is 16.7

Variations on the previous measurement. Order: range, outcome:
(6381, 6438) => 18.4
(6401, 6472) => 18.9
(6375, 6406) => 17.4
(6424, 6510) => 19.3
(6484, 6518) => 20.1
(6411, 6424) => 19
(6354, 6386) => 16.2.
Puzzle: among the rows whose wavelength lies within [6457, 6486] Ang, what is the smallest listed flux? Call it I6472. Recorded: 17.02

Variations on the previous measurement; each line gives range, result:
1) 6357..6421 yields 14.13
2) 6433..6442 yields 19.11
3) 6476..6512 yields 18.43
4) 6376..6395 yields 15.61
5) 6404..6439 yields 18.11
